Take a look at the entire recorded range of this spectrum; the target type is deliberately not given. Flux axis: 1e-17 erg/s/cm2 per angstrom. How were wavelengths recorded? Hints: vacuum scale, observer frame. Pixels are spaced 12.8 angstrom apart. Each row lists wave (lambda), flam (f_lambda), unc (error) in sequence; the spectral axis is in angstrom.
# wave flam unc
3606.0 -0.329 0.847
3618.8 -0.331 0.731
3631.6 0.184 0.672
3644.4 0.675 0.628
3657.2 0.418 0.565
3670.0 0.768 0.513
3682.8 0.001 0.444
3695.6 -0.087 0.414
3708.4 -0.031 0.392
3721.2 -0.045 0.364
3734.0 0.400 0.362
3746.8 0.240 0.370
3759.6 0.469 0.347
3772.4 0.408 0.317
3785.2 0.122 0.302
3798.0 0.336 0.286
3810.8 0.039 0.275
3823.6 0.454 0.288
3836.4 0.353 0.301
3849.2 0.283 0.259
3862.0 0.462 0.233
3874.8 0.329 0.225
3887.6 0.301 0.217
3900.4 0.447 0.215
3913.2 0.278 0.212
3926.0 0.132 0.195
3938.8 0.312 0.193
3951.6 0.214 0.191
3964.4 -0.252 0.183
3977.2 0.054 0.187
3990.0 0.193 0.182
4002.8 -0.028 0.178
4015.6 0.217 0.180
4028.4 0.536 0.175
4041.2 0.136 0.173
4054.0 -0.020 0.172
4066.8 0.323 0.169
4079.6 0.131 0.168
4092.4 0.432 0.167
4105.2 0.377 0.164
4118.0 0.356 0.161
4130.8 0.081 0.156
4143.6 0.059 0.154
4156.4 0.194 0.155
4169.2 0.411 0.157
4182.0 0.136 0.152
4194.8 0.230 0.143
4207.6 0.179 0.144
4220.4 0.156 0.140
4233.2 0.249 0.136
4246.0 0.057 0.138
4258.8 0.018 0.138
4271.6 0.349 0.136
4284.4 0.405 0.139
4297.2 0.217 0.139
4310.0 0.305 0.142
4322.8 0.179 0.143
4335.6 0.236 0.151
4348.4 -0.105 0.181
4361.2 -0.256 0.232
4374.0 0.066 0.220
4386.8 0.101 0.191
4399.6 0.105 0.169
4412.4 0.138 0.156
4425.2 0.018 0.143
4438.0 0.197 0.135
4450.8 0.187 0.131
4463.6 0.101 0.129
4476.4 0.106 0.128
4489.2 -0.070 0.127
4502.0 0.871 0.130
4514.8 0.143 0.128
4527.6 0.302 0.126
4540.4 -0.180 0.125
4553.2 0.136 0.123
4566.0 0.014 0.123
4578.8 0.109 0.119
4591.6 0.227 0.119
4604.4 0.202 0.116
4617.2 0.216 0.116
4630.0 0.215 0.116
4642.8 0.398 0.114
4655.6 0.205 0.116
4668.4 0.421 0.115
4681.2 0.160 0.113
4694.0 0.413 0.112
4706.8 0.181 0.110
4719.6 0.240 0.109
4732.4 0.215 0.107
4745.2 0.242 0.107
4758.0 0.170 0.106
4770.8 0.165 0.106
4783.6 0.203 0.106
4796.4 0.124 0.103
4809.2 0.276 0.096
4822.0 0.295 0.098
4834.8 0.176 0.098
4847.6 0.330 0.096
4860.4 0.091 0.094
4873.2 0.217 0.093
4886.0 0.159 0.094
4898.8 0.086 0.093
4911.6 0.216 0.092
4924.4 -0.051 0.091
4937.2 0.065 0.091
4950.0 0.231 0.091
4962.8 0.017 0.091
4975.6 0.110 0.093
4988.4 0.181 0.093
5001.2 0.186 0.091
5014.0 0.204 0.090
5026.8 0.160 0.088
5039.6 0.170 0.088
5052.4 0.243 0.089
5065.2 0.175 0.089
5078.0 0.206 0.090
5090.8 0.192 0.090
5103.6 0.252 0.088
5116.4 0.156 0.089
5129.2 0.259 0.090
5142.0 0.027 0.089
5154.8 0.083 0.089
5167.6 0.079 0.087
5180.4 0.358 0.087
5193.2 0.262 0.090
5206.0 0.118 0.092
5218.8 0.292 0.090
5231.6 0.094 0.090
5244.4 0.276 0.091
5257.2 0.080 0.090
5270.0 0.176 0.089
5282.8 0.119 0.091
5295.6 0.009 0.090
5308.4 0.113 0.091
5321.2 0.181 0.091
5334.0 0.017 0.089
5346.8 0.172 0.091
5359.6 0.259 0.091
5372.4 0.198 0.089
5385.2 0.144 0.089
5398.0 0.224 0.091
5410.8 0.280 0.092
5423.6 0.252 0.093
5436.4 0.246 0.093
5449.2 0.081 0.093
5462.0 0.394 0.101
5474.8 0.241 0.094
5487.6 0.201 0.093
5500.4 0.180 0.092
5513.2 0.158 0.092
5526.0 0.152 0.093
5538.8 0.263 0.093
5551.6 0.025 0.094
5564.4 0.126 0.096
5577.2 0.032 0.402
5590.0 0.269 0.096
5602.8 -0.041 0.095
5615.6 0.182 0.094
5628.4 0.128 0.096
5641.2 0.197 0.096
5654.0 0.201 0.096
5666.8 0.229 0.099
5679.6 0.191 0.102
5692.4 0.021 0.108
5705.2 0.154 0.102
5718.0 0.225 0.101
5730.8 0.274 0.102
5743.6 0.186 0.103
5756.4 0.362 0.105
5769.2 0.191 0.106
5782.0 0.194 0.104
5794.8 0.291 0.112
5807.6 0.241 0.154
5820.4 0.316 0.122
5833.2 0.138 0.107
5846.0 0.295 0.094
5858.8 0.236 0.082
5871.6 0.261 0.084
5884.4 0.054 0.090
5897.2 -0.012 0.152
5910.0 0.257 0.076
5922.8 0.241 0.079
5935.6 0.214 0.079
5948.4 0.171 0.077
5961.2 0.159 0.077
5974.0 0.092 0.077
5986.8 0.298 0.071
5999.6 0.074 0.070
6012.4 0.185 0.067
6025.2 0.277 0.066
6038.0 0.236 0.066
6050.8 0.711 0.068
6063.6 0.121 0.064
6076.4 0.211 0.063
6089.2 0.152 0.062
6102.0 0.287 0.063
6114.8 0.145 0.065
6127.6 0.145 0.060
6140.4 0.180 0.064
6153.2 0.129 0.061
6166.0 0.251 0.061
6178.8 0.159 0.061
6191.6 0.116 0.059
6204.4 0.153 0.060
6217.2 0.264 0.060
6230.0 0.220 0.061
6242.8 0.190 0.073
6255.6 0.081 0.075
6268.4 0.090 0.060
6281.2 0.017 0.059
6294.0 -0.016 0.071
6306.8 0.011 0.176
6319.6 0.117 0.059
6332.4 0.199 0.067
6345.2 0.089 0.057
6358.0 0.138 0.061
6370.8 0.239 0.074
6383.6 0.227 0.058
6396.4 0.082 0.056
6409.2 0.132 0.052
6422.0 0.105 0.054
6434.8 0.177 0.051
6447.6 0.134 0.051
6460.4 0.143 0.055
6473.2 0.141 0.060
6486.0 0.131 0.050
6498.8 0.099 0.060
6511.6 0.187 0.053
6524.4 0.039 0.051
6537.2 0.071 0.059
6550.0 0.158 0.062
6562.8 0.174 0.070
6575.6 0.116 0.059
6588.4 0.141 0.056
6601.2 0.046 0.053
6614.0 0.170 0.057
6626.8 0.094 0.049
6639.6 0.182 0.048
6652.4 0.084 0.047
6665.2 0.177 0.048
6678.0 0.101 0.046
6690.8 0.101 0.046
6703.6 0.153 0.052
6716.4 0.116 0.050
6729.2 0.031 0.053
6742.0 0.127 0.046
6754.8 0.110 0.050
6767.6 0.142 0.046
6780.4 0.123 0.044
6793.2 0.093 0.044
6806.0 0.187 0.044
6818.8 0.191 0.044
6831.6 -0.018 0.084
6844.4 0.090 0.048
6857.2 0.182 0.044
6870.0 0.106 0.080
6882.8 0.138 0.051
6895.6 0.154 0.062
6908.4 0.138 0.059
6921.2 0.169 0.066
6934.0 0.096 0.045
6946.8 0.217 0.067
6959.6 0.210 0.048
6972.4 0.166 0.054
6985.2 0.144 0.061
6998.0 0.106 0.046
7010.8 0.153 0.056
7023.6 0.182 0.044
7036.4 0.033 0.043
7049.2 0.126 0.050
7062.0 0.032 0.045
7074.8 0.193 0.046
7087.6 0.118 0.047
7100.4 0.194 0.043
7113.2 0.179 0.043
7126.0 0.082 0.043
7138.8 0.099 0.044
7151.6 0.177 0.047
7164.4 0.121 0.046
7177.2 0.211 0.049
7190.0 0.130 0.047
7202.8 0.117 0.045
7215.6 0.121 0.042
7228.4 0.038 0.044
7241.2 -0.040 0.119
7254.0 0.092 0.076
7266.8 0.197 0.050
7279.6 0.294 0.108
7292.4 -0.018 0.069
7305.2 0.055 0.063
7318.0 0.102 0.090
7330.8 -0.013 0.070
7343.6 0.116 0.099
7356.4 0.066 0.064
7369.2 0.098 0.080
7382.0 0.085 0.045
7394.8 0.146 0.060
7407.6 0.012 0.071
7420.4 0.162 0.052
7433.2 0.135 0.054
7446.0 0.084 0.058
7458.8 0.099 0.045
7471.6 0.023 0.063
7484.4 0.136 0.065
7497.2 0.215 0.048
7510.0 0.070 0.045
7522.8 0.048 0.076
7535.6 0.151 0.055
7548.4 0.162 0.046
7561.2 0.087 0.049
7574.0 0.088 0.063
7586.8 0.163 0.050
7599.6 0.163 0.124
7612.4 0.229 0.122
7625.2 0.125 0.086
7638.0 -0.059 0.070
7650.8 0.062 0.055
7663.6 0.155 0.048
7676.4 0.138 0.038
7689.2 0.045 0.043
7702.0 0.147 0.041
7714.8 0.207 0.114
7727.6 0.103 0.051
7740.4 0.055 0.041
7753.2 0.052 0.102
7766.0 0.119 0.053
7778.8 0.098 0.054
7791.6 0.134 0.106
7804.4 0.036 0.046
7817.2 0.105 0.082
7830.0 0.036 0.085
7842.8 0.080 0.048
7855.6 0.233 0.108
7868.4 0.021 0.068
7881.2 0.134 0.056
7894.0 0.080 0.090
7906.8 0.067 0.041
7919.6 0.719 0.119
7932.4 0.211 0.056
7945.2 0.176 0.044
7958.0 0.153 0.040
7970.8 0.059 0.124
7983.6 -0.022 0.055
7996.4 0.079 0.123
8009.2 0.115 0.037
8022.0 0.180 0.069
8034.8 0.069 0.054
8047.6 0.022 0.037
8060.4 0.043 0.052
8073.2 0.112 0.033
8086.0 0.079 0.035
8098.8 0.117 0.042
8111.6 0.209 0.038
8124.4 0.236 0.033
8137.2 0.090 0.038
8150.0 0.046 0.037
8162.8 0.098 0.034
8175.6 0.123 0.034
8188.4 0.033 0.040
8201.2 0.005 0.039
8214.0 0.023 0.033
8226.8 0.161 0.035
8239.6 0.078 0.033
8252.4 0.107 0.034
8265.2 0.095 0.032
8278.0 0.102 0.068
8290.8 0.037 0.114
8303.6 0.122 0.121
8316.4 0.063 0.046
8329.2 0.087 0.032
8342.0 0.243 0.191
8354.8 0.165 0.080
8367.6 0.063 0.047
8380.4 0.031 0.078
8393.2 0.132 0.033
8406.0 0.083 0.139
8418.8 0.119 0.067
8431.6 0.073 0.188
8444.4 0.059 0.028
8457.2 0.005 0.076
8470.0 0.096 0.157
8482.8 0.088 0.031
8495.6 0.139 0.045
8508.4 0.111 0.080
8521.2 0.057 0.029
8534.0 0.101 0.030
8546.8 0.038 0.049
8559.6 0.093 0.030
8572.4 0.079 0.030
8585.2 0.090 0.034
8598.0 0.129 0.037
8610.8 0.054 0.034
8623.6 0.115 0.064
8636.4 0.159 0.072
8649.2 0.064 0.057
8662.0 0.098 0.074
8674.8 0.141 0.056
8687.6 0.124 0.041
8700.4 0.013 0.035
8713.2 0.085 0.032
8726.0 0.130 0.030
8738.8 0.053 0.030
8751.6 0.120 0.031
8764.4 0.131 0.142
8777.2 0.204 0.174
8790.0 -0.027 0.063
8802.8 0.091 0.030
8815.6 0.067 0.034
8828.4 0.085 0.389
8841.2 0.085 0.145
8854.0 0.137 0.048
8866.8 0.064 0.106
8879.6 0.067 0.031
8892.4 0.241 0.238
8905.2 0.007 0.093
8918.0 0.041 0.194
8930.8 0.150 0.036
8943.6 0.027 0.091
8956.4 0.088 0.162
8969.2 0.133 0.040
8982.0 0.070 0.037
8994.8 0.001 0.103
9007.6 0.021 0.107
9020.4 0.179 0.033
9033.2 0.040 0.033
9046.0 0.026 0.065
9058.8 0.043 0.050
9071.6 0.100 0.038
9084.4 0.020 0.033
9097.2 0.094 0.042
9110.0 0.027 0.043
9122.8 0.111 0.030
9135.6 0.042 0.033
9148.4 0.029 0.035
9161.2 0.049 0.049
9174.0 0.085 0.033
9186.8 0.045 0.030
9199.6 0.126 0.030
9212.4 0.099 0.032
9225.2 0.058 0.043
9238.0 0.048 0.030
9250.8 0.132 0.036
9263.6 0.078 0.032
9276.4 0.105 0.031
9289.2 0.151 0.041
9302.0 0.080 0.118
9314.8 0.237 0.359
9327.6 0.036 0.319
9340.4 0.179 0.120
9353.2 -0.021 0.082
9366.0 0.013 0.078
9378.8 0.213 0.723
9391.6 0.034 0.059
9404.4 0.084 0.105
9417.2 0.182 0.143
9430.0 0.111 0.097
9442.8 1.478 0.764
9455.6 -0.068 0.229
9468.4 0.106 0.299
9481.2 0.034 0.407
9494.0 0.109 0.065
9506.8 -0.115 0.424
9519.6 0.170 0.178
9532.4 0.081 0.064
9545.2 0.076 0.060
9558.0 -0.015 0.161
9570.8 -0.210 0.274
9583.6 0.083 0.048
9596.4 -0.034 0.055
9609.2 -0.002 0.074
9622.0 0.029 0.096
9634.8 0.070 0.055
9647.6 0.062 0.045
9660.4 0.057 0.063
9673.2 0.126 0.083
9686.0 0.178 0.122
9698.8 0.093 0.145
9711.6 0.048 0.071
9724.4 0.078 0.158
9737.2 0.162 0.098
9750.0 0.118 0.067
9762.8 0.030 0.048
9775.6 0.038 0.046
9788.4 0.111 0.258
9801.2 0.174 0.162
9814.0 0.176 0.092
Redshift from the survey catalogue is 0.21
